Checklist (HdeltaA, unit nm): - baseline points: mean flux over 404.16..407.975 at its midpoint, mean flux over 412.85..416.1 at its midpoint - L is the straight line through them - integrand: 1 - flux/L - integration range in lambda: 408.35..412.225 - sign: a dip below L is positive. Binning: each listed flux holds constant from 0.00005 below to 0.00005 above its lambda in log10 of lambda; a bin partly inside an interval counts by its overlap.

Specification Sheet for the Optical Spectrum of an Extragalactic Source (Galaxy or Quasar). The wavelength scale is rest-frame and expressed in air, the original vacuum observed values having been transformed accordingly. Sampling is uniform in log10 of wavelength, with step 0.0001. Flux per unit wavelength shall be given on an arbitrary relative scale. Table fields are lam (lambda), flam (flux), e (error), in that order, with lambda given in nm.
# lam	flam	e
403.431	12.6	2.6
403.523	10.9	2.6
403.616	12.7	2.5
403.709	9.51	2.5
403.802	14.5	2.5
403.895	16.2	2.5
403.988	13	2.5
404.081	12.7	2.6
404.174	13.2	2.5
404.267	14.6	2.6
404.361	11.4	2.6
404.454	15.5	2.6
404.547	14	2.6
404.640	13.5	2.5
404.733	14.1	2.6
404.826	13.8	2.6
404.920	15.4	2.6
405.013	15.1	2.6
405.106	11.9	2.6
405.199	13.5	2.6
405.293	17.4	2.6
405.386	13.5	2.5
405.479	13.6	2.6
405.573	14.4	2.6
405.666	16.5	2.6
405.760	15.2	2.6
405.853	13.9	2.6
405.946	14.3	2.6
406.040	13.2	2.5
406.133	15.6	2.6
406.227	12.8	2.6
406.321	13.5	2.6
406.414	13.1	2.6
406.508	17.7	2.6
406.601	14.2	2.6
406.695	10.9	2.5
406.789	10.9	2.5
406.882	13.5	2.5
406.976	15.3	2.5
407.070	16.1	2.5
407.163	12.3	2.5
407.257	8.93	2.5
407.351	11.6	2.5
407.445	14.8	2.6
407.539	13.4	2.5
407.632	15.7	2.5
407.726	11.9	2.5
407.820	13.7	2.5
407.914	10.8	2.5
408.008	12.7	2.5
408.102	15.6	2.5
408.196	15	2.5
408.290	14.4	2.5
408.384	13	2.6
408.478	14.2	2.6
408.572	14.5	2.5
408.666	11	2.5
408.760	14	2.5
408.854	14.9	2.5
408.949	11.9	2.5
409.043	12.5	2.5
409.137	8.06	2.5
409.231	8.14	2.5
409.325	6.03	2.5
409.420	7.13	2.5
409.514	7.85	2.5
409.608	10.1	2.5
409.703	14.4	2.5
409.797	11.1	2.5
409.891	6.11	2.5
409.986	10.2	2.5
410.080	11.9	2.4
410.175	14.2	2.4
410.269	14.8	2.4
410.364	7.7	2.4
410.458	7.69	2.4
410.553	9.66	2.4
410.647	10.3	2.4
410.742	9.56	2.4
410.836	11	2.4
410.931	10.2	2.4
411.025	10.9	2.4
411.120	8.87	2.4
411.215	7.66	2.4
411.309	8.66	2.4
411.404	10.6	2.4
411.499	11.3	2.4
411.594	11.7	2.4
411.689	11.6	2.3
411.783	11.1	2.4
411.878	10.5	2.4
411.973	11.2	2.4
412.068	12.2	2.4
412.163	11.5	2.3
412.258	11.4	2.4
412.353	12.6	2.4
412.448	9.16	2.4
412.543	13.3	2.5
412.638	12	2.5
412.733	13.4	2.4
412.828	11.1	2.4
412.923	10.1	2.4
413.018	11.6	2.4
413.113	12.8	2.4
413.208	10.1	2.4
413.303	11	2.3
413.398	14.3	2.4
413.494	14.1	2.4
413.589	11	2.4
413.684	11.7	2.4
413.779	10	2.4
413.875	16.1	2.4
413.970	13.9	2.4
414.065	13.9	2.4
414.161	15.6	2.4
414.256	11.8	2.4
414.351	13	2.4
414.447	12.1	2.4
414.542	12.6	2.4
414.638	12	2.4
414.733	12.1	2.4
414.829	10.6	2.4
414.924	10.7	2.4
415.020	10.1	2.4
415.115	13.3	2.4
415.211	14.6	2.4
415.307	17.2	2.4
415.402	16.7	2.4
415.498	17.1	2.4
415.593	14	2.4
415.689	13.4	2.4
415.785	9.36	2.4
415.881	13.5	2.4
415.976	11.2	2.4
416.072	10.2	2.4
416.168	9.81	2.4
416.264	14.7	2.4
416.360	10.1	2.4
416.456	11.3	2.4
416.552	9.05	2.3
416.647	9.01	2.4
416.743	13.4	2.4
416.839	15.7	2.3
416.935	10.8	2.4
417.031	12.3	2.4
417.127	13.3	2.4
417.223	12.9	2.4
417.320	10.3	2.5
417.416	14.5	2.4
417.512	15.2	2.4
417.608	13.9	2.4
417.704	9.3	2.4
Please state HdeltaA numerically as 0.74 nm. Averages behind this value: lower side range 13.8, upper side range 12.7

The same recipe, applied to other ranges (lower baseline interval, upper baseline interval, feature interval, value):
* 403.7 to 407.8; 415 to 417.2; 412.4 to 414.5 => 0.094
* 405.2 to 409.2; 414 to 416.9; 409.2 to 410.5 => 0.334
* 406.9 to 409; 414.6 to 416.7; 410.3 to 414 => 0.482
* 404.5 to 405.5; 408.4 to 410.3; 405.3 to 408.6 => -0.250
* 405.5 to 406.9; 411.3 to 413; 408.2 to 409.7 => 0.166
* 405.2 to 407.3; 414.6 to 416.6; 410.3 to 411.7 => 0.354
